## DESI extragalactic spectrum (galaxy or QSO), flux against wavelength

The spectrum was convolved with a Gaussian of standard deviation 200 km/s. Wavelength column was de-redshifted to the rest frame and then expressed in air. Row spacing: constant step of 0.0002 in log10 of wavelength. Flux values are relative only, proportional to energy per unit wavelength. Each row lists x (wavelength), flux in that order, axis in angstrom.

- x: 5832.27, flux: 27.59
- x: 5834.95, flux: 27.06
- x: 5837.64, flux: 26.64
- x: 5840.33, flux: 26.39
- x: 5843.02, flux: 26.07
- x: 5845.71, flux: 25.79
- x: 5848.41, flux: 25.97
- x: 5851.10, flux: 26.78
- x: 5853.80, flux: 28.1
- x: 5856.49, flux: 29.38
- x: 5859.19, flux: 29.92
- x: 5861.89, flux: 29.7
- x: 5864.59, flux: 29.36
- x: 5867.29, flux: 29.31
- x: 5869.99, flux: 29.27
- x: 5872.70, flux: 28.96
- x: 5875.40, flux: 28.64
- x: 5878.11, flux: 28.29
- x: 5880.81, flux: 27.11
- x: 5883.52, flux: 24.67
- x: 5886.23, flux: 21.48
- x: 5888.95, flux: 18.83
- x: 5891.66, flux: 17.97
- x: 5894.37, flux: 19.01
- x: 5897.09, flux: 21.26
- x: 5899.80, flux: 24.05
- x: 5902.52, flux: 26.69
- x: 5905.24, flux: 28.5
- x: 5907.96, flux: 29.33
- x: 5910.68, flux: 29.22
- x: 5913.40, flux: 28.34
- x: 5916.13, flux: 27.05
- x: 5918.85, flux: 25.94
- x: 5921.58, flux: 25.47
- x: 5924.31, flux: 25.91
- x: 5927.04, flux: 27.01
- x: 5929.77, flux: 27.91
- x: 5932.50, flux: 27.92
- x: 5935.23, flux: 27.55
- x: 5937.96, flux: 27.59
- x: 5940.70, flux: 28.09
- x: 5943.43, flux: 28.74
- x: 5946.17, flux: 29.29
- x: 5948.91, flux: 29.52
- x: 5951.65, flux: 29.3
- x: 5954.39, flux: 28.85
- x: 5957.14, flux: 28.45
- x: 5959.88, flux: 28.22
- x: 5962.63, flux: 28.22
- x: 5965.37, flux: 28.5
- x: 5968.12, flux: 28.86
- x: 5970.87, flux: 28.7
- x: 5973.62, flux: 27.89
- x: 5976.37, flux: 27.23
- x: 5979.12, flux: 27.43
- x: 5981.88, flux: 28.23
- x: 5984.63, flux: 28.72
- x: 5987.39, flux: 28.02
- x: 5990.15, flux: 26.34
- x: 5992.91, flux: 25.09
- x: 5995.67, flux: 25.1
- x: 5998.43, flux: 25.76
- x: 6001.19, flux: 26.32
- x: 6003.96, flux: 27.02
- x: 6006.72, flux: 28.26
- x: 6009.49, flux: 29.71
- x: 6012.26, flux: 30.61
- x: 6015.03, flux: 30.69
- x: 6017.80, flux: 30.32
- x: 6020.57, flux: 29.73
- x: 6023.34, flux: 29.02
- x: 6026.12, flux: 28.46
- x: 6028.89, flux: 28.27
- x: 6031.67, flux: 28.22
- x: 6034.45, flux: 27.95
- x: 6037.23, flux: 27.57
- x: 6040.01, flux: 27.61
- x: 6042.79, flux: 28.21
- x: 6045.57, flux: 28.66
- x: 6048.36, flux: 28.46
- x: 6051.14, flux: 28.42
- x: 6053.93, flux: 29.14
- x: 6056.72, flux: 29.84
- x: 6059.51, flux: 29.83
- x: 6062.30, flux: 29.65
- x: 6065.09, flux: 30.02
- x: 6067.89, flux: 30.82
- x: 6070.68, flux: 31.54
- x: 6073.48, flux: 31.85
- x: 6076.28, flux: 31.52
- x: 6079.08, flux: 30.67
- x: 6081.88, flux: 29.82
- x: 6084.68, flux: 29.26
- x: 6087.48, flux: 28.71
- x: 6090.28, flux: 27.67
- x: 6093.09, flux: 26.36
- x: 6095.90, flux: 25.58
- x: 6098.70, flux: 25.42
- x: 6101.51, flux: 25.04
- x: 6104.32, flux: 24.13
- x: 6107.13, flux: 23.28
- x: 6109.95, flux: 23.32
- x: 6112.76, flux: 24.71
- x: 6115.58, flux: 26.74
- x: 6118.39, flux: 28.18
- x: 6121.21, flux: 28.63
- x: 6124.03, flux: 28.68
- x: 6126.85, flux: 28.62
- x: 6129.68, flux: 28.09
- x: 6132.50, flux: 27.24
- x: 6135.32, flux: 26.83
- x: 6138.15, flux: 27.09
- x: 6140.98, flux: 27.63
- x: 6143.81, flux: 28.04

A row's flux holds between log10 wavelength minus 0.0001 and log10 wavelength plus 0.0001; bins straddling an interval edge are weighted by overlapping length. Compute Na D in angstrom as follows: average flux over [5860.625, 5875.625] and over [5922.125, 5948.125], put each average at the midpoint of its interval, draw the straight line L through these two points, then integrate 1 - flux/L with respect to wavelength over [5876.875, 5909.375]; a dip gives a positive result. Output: 5.4 angstrom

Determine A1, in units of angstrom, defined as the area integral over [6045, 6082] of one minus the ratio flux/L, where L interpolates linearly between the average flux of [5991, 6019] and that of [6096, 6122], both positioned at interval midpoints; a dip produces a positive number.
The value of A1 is -5.0 angstrom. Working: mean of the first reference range 27.8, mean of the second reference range 25.4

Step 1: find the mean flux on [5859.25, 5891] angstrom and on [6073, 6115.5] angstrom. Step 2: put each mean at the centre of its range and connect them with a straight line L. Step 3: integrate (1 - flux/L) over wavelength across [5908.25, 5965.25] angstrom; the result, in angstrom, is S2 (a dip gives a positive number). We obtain -2.3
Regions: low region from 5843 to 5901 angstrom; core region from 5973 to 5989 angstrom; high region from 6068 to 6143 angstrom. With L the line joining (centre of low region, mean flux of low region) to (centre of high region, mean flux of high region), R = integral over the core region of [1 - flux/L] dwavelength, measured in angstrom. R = -0.7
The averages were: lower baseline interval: 25.9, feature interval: 27.9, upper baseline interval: 27.6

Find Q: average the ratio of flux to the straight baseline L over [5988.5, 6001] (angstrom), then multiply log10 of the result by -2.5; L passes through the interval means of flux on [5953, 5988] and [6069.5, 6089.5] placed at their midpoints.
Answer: 0.12 mag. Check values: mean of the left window 28.3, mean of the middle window 25.7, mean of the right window 30.4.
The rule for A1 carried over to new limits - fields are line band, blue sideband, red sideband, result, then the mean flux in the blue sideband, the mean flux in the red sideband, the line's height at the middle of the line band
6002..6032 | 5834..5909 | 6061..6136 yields -2.0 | 26.2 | 27.9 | 27.3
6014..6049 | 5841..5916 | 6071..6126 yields -2.0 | 26.4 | 27.4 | 27.1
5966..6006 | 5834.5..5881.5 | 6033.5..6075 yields 2.2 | 28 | 29.3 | 28.9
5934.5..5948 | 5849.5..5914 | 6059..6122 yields -0.8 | 26.4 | 27.9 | 26.8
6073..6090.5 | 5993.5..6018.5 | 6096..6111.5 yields -3.3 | 28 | 24.4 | 25.2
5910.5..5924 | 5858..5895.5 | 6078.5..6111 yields -0.5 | 25.9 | 26.5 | 26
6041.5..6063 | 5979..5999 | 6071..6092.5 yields -0.1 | 26.8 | 29.9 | 28.9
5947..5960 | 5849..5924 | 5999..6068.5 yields -0.7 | 26.4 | 28.9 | 27.5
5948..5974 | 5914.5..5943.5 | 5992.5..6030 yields -1.0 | 27.1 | 28.3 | 27.6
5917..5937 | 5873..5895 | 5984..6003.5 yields -1.7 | 23.7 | 26.4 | 24.7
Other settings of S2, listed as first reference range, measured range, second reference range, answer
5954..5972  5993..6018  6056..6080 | 1.2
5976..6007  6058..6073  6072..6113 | -1.8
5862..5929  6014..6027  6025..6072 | -0.6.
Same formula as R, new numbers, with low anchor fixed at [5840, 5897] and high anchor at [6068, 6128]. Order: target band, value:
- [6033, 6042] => -0.16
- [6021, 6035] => -0.67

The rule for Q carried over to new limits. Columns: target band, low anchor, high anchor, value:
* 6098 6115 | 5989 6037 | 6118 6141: 0.15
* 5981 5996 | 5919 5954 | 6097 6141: 0.02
